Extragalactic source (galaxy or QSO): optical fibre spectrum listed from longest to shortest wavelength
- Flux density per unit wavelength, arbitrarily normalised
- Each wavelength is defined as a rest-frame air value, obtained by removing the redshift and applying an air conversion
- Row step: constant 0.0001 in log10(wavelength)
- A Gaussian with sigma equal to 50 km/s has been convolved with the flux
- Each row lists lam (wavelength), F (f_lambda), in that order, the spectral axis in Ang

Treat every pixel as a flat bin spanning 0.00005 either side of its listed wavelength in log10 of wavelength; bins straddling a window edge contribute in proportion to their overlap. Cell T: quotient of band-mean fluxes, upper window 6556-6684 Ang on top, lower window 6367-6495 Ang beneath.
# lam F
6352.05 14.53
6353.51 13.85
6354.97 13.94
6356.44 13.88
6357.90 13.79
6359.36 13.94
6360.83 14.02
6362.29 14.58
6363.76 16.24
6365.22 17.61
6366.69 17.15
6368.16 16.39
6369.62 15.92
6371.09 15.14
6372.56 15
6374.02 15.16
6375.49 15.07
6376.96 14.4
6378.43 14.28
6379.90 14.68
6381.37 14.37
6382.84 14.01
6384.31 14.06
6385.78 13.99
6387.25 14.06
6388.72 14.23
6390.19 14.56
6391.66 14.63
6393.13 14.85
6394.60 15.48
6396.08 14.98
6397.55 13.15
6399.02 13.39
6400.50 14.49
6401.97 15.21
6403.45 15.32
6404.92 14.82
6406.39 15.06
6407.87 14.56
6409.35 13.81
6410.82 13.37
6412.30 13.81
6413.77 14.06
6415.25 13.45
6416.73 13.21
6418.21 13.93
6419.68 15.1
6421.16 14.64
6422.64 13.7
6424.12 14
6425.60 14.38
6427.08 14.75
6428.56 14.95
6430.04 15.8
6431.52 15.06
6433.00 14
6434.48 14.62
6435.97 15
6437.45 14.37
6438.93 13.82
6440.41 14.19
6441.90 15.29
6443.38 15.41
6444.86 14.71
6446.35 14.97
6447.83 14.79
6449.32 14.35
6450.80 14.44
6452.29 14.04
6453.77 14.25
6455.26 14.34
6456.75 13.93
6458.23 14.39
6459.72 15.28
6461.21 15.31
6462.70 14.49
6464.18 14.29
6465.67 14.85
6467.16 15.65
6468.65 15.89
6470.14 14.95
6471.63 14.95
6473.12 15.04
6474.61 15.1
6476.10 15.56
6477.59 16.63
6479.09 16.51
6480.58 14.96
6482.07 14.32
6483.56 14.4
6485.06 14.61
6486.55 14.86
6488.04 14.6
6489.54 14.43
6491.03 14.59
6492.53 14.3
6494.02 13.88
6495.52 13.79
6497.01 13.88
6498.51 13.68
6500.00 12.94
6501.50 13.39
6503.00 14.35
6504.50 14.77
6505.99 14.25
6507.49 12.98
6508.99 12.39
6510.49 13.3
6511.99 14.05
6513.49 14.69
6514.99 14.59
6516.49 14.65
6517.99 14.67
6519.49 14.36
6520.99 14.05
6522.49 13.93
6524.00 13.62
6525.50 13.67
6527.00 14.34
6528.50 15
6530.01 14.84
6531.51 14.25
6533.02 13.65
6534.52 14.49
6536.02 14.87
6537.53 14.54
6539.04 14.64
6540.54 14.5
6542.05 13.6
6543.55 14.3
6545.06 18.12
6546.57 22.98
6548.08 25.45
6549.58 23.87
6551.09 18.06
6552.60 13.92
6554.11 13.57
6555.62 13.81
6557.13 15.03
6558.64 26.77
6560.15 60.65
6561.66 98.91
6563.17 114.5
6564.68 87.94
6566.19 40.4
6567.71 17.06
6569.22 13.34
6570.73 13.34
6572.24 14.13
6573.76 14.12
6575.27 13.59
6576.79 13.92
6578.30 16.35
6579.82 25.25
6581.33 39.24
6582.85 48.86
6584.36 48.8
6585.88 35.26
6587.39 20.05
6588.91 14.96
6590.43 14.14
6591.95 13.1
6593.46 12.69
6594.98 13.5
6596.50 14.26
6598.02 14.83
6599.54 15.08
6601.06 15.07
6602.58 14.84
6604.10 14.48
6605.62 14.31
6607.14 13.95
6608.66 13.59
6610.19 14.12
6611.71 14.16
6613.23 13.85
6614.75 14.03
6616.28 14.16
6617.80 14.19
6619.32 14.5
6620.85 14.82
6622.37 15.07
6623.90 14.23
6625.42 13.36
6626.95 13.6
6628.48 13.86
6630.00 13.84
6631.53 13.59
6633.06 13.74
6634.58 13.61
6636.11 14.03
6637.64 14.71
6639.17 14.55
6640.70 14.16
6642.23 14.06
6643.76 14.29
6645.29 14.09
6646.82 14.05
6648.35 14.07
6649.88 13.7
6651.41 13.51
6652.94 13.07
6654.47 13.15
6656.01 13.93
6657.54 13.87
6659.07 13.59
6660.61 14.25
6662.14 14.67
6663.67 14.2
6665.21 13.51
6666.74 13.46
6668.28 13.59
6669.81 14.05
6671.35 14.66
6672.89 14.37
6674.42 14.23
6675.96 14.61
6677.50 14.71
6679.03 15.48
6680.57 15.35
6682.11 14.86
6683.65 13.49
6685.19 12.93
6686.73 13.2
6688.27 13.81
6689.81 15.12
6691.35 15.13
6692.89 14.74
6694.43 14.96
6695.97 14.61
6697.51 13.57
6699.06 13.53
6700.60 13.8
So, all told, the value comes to 1.4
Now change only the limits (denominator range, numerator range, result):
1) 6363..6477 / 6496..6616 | 1.40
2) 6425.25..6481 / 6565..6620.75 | 1.29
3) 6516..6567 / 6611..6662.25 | 0.55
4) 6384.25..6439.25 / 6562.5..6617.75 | 1.61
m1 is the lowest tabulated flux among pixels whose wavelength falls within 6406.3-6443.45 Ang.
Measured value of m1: 13.21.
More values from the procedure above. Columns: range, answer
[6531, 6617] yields 12.69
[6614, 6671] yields 13.07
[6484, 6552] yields 12.39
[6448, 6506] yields 12.94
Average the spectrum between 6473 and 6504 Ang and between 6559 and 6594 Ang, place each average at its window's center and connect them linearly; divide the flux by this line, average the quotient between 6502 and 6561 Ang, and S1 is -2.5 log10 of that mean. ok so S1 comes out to 0.41 mag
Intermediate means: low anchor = 14.6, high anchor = 34.4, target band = 16.8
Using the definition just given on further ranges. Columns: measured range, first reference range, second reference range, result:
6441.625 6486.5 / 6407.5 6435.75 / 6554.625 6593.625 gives 0.28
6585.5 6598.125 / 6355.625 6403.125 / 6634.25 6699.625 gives -0.16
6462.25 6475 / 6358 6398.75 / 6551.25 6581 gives 0.48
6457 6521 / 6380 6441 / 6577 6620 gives 0.12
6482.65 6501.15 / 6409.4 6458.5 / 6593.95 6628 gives 0.02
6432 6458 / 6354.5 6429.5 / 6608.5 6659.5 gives 0.00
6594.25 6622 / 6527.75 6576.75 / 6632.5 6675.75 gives 0.33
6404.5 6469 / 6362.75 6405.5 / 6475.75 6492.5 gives 0.03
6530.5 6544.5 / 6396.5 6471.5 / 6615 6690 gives -0.01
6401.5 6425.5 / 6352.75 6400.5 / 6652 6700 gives 0.03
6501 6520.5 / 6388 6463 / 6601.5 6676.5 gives 0.02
